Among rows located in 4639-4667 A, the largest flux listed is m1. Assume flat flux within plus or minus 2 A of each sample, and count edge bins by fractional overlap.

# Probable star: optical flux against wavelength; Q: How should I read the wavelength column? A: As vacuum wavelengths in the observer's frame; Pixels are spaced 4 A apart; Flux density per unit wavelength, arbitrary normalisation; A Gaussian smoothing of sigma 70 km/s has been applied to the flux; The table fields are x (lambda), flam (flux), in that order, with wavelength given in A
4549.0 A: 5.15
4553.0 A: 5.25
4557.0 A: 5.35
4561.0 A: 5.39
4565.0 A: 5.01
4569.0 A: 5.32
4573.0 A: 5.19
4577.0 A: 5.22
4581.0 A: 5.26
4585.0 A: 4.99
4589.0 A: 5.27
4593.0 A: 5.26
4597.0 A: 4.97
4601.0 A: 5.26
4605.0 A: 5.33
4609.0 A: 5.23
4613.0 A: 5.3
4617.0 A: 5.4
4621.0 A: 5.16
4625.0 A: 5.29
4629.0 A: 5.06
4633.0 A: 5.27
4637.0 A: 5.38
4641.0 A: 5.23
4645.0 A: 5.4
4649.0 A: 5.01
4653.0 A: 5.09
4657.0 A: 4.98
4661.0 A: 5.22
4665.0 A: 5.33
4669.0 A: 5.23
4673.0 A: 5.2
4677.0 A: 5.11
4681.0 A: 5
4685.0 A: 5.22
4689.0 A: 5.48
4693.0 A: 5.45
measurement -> 5.4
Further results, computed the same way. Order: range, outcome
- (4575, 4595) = 5.27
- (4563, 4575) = 5.32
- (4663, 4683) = 5.33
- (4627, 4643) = 5.38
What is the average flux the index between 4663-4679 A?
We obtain 5.22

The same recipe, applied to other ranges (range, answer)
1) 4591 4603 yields 5.16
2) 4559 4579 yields 5.23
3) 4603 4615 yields 5.29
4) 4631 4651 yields 5.26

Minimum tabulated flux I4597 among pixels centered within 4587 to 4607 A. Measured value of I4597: 4.97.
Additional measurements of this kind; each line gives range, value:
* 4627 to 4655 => 5.01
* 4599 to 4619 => 5.23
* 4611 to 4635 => 5.06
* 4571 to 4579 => 5.19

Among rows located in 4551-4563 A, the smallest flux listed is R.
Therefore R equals 5.25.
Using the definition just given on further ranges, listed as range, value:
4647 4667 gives 4.98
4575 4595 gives 4.99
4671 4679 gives 5.11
